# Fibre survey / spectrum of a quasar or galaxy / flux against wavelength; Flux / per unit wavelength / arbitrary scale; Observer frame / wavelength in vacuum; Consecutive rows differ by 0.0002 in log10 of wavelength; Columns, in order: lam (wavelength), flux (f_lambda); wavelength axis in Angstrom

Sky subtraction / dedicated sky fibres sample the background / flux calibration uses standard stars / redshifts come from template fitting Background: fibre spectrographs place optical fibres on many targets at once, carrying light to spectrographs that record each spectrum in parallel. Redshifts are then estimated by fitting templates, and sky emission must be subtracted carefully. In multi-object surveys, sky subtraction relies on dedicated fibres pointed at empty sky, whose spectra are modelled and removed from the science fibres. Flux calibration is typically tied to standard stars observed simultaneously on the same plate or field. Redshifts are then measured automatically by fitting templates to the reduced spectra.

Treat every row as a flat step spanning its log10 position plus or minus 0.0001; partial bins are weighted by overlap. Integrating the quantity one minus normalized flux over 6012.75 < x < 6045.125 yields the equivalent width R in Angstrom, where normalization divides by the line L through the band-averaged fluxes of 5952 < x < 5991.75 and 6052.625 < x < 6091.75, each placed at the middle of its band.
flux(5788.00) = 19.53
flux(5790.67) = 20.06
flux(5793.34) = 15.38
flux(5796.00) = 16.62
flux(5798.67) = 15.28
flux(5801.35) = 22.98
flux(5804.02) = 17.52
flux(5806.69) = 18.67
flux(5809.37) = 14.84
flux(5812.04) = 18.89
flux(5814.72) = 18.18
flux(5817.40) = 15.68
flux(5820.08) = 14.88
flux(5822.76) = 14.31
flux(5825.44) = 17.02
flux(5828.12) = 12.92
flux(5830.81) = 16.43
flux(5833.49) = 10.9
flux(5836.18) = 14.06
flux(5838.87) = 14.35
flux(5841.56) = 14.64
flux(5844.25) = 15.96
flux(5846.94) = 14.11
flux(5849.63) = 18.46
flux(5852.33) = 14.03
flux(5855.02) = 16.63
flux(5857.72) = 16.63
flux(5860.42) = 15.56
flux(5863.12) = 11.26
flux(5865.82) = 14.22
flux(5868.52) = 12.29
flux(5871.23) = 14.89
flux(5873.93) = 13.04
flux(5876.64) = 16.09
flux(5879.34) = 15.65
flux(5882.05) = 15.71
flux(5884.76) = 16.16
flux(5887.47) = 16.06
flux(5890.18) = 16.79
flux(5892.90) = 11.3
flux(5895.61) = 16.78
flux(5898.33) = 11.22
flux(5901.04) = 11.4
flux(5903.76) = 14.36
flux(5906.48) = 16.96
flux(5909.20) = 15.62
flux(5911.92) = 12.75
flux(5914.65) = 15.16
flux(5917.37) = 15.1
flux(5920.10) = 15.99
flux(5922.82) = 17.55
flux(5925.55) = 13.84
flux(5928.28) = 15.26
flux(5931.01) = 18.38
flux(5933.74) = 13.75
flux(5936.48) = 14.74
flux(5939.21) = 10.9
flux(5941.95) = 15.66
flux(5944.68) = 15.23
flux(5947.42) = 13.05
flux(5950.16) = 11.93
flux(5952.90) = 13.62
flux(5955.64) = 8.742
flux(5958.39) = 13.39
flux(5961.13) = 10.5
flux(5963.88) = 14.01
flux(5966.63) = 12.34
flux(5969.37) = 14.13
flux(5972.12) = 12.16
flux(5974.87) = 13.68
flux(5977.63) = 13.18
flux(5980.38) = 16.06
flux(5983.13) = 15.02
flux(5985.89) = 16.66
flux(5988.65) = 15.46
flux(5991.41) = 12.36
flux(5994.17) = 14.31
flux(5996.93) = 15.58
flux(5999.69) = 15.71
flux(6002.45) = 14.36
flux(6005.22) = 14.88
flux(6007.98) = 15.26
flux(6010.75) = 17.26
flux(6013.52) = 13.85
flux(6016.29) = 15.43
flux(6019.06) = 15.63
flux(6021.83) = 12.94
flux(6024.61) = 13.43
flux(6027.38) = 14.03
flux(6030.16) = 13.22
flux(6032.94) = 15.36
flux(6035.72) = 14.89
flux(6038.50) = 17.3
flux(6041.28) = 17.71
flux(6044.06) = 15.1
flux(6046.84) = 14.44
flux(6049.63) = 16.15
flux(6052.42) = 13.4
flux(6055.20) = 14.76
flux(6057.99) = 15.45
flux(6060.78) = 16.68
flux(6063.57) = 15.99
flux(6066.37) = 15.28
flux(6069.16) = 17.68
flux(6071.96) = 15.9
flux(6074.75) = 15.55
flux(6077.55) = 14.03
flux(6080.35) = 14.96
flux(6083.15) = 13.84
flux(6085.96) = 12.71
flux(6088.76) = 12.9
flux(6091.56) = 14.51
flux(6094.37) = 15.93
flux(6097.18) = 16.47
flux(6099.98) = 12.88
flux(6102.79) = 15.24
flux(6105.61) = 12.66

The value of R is -1.4 Angstrom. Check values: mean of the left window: 13.4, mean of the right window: 15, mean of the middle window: 14.9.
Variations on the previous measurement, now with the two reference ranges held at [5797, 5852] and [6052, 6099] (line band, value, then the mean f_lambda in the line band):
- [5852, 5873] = 1.9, 14.4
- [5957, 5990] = 3.3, 13.9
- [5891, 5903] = 2.1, 12.9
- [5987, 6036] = 2.0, 14.7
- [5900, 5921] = 1.3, 14.7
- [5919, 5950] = 1.5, 14.8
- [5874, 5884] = 0.2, 15.5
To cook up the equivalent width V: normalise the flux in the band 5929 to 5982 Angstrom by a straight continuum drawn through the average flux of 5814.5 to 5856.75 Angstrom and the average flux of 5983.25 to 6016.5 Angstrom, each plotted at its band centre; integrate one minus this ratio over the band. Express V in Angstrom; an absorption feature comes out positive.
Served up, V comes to 5.7 Angstrom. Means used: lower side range 15.1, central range 13.5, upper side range 15.1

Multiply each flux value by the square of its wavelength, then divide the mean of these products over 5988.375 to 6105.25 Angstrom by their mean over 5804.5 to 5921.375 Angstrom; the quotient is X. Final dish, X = 1.1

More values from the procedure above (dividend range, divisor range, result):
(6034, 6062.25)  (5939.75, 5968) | 1.26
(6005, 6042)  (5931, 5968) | 1.18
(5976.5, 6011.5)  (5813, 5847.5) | 1.07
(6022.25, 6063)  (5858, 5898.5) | 1.09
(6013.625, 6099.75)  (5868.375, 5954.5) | 1.08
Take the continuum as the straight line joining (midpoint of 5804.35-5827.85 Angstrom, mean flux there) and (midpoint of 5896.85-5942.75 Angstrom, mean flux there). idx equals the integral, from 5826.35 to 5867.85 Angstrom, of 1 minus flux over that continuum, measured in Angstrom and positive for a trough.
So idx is 3.20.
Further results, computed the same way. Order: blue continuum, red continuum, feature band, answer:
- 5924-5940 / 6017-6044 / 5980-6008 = -0.3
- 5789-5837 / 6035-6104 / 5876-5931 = 3.2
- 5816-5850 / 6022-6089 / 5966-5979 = 1.6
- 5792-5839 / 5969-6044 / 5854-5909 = 3.5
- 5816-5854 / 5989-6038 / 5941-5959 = 2.1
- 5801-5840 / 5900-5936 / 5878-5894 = 0.0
